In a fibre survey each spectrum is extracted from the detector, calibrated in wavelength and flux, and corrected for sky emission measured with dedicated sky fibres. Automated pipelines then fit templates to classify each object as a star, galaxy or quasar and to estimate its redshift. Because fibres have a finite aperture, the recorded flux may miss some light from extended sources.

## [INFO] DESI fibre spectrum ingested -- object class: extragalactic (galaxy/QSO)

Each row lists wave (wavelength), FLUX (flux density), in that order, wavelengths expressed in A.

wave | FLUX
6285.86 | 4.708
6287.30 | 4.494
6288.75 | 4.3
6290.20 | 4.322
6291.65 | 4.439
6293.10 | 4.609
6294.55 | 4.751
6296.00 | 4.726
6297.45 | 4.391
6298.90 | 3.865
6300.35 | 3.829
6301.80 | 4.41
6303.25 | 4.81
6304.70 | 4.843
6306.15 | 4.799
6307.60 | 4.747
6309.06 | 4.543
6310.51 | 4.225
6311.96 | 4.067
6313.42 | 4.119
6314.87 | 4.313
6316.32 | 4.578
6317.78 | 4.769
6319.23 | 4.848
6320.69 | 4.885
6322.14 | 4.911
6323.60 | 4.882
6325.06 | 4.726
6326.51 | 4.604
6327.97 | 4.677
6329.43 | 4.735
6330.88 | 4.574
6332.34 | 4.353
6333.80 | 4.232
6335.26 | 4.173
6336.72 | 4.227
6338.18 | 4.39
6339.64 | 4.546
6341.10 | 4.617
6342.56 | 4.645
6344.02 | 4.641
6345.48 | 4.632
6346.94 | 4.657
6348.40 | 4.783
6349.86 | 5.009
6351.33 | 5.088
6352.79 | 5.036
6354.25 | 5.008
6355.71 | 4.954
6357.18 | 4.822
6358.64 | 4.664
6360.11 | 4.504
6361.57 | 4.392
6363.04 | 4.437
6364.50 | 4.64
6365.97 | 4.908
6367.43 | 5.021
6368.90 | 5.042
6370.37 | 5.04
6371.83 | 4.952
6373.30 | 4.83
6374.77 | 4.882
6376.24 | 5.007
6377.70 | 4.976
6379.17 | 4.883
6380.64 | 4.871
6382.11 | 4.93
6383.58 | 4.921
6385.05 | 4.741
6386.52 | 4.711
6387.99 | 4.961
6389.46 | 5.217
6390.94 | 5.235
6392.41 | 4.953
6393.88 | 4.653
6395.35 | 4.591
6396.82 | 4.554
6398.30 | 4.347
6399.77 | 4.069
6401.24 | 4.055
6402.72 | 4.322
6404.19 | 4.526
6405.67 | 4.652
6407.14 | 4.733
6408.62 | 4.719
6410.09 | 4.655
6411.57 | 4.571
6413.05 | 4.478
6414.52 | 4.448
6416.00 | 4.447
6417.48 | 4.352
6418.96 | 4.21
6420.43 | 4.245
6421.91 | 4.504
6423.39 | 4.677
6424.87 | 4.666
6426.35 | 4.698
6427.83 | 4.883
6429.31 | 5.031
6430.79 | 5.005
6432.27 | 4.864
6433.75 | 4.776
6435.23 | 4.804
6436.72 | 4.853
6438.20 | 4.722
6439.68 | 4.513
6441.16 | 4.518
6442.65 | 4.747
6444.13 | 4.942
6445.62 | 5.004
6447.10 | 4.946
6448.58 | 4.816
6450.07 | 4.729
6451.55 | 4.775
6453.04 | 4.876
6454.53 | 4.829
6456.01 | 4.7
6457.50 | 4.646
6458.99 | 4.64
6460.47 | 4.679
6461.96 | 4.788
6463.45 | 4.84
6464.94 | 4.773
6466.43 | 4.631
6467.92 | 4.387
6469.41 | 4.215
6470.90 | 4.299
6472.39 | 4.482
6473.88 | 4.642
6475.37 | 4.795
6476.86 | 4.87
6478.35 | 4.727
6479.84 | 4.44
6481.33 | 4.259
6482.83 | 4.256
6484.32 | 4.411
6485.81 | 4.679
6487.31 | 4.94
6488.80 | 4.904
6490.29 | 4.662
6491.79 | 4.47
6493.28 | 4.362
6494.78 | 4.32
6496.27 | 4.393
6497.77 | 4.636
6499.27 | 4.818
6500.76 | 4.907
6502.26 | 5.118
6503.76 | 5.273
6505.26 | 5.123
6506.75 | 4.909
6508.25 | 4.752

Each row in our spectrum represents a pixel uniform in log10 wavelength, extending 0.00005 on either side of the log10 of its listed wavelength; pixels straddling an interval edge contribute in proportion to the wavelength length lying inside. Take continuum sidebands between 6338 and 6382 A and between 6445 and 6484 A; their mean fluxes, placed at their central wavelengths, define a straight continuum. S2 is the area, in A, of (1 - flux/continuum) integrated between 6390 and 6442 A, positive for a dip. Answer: 1.2 A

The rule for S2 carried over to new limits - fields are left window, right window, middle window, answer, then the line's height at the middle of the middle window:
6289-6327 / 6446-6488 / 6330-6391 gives -2.5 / 4.57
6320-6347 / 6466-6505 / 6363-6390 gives -1.8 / 4.59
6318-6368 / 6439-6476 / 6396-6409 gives 0.7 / 4.69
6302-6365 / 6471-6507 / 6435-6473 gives -0.3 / 4.66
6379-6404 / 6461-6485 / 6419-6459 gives -1.2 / 4.61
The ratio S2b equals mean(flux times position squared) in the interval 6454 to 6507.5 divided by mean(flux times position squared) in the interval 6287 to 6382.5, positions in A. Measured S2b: 1.05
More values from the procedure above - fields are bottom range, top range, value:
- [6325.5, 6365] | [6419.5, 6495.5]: 1.04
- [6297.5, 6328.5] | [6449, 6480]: 1.08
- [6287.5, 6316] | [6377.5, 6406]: 1.09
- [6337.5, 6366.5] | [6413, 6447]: 1.02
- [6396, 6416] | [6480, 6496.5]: 1.04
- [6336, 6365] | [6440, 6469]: 1.04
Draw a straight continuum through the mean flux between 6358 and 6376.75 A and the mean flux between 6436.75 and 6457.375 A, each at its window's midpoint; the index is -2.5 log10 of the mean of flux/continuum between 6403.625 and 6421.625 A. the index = 0.07 mag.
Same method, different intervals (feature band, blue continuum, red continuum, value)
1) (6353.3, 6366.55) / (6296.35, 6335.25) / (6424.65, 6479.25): -0.03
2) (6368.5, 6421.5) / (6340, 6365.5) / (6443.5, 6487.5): 0.01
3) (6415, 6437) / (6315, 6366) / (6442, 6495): 0.00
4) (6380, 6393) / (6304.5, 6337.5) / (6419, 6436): -0.07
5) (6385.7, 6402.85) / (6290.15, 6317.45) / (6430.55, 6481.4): -0.01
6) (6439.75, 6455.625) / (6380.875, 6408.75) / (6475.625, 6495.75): -0.04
